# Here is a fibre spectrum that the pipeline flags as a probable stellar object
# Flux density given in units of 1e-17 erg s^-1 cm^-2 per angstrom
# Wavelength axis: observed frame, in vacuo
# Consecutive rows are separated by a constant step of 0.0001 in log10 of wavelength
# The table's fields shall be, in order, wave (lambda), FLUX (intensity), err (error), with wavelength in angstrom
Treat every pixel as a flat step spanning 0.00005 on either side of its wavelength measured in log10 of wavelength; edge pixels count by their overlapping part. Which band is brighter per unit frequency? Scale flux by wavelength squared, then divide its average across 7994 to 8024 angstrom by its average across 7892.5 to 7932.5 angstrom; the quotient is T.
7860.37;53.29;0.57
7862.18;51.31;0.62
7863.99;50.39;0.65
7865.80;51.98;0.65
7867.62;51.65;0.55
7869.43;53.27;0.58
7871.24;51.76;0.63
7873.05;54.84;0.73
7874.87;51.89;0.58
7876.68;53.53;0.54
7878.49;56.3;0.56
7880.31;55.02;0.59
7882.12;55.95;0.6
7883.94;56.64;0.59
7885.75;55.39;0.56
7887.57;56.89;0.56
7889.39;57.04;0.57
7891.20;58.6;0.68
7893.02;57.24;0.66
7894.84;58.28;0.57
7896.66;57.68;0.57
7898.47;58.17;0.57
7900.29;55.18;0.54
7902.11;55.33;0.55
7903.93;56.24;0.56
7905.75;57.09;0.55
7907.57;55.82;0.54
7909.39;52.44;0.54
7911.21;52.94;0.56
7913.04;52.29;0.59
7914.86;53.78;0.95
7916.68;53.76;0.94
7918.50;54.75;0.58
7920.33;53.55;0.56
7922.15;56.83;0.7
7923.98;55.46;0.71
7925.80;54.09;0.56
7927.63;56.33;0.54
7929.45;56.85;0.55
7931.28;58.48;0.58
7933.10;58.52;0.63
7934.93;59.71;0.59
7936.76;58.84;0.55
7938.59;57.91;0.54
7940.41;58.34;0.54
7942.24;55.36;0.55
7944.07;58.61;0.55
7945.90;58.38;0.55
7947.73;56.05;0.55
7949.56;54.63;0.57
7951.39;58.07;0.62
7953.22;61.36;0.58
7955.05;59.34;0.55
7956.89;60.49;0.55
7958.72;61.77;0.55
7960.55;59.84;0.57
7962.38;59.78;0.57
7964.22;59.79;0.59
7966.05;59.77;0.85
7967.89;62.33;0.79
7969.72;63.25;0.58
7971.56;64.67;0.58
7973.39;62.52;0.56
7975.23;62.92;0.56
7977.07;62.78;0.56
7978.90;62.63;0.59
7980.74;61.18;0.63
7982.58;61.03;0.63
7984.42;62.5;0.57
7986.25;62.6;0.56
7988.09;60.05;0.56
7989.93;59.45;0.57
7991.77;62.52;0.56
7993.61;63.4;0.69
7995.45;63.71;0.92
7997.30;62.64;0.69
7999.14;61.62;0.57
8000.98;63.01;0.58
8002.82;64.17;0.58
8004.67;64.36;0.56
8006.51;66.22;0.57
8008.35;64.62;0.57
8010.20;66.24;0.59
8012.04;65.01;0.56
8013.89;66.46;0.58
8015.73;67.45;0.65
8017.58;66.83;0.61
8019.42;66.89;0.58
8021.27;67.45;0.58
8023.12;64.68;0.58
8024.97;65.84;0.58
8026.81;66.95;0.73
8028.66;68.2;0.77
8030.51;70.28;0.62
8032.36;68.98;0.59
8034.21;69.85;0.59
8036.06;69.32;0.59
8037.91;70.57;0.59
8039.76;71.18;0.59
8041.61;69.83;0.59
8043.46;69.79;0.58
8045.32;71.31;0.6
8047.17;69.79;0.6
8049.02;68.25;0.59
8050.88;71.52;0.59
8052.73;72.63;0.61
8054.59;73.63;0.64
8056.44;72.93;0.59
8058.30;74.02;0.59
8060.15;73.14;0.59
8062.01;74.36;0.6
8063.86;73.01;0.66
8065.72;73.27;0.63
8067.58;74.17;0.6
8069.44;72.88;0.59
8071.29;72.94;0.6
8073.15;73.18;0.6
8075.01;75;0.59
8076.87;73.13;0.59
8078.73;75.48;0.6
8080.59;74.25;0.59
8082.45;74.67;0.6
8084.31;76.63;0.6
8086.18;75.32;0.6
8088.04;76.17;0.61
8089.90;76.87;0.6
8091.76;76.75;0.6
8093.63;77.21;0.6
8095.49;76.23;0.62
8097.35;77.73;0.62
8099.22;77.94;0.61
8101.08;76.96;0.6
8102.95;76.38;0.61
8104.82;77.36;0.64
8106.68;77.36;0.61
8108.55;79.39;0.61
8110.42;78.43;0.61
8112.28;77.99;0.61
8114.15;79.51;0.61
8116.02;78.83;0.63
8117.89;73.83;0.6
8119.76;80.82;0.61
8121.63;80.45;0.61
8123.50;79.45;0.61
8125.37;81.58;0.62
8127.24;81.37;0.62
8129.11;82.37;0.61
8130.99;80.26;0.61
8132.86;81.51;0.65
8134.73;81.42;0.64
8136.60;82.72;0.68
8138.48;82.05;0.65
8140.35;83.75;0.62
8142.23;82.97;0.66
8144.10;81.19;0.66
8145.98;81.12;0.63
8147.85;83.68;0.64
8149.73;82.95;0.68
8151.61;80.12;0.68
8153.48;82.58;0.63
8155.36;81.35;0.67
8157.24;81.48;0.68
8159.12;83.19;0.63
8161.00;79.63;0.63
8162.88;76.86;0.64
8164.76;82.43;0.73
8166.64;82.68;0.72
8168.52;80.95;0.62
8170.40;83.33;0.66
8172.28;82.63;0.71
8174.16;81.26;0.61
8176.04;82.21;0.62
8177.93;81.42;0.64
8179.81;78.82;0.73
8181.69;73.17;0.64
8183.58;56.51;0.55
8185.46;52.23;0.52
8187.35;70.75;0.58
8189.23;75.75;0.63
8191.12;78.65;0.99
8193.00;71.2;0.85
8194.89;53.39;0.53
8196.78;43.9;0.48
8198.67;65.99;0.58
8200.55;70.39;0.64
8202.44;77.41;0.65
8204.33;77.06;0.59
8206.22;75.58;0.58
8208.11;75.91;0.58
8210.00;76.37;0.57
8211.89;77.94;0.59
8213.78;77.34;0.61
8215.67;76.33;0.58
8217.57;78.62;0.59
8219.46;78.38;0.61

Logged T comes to 1.2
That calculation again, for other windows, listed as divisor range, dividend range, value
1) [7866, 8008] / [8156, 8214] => 1.36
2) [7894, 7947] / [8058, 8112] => 1.40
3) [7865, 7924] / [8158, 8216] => 1.45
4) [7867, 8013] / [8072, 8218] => 1.38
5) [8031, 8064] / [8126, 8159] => 1.18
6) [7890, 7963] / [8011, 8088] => 1.29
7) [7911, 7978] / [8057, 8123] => 1.35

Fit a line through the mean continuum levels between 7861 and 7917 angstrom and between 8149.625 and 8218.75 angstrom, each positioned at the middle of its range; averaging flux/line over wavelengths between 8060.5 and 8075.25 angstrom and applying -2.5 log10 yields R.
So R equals -0.098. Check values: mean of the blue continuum 54.8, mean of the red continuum 75.3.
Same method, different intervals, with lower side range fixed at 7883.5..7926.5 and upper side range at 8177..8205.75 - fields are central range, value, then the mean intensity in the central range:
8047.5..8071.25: -0.163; 72.8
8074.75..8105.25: -0.188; 76.1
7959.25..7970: -0.043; 60.7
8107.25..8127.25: -0.210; 79.1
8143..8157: -0.222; 81.9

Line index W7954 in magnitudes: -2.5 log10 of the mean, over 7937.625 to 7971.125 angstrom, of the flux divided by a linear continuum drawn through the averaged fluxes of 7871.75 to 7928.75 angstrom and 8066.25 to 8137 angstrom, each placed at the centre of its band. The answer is 0.04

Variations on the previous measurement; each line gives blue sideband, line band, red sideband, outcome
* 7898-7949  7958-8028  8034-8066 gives 0.020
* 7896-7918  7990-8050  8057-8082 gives 0.022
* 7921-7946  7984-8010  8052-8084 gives 0.035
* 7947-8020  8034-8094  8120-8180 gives -0.022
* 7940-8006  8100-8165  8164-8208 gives -0.150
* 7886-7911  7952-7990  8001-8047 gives 0.025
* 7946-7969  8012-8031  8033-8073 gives 0.013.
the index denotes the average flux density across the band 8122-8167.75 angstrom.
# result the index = 81.6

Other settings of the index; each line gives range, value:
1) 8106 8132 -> 79.4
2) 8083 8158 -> 79.5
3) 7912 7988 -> 58.8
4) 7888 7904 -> 57.1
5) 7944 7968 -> 59.2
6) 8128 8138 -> 81.6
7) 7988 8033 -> 65.1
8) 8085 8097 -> 76.5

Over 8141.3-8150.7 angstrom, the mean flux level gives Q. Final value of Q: 82.4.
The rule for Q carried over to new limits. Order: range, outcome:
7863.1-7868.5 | 51.3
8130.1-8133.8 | 81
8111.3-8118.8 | 77.6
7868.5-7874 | 53.3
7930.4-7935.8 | 58.9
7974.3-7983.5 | 62.1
